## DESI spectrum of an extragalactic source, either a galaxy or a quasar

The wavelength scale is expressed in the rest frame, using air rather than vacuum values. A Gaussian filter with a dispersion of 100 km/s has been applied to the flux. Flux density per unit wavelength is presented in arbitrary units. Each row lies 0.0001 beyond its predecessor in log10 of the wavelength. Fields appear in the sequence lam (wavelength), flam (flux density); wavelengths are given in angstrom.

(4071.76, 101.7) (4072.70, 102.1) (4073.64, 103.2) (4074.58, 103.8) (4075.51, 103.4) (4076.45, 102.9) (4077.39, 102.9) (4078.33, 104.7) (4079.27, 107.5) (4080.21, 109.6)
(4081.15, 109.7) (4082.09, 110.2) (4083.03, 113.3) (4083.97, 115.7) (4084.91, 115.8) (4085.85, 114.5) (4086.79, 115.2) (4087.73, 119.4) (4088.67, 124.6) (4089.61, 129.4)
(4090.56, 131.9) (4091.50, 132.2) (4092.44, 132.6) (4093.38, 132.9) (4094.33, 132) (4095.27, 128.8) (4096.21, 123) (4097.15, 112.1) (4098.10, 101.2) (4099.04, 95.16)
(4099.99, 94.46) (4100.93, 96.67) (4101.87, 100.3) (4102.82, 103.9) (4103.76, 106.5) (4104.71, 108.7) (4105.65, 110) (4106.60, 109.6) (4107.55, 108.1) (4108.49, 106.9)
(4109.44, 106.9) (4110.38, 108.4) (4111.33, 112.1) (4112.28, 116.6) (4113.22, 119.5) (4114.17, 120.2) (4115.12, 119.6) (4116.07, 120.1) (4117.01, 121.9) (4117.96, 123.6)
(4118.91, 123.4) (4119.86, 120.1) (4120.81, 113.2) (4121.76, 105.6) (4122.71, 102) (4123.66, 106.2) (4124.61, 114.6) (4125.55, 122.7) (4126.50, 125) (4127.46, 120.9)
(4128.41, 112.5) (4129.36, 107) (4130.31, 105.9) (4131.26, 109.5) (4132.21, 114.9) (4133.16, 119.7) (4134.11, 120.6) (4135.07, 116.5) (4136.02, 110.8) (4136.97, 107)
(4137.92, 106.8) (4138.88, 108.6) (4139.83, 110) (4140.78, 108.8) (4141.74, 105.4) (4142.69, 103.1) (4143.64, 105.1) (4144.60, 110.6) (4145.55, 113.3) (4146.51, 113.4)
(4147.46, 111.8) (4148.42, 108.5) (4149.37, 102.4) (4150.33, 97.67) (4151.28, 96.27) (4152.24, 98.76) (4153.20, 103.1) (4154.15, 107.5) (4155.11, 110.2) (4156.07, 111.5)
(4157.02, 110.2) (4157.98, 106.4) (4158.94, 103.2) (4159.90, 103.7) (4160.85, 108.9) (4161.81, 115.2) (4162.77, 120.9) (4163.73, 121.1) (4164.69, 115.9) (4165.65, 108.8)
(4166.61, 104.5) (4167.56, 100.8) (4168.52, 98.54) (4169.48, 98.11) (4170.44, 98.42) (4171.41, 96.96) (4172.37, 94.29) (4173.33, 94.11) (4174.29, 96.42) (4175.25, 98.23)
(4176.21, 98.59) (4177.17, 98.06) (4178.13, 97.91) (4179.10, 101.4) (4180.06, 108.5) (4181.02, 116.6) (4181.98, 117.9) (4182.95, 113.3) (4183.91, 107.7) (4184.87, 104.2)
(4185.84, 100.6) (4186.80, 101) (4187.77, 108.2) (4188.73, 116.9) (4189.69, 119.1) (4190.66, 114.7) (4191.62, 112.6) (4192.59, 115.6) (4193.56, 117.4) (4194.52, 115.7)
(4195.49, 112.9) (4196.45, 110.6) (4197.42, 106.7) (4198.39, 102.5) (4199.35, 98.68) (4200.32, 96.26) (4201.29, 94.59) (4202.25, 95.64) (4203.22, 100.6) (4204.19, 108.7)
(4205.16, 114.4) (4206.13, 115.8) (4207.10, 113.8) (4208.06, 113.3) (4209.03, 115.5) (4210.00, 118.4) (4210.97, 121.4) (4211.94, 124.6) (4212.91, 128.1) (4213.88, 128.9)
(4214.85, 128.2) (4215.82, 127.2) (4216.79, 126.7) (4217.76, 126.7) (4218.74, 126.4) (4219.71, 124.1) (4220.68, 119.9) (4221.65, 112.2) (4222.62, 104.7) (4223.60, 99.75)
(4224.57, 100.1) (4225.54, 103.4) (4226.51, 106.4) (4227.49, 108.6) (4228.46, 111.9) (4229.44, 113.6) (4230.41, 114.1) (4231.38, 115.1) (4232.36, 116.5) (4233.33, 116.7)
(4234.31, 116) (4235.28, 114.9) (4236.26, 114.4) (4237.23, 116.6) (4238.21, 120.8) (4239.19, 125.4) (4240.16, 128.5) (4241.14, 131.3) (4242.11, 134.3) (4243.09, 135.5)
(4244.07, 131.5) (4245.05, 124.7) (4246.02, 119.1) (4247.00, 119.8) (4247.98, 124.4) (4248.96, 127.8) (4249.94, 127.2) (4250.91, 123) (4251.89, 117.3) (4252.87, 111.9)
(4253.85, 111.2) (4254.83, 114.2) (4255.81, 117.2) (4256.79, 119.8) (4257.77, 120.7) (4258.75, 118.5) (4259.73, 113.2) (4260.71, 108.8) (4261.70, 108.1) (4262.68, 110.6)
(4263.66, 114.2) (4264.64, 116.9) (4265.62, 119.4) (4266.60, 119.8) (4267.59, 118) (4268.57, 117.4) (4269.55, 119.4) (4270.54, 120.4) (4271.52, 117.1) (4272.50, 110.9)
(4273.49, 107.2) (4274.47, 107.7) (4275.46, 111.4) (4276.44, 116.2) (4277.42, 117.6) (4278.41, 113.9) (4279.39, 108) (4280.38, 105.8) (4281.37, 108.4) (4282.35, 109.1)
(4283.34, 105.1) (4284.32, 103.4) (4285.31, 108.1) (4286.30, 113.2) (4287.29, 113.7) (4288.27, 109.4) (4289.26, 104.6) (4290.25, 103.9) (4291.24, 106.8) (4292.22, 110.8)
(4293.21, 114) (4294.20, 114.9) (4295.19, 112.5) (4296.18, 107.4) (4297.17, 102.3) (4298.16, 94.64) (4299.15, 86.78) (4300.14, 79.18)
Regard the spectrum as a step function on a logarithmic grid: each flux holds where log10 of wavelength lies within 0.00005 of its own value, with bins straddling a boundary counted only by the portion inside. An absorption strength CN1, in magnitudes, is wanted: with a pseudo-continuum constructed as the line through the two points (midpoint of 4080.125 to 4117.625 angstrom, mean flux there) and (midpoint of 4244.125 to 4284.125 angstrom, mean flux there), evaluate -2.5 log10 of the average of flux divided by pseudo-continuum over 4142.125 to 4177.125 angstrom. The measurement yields 0.10 mag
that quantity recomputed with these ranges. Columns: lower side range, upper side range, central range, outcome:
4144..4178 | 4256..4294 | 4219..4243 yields -0.06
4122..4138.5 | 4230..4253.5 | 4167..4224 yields 0.08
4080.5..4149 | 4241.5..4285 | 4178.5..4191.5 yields 0.05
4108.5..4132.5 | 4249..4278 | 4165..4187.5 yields 0.13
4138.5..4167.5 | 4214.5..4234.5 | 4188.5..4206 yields 0.04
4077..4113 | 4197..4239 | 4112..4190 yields 0.04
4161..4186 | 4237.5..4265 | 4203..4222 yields -0.07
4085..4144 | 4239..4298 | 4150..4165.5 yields 0.06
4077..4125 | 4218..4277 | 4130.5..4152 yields 0.06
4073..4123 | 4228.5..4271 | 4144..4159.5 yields 0.09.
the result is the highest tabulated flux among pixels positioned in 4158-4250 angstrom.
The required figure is 135.5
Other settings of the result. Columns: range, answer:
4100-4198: 125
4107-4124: 123.6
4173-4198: 119.1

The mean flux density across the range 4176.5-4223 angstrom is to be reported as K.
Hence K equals 113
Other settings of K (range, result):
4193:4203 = 105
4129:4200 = 108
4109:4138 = 115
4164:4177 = 101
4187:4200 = 111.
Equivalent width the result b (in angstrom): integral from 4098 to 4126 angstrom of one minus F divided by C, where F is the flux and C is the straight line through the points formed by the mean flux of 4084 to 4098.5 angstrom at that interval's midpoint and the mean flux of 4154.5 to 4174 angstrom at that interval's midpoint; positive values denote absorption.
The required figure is 1.7 angstrom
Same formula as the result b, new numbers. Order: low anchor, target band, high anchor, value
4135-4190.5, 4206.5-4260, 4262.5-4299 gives -4.9 angstrom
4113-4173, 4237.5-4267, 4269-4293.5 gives -2.7 angstrom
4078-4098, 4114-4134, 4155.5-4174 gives -0.5 angstrom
